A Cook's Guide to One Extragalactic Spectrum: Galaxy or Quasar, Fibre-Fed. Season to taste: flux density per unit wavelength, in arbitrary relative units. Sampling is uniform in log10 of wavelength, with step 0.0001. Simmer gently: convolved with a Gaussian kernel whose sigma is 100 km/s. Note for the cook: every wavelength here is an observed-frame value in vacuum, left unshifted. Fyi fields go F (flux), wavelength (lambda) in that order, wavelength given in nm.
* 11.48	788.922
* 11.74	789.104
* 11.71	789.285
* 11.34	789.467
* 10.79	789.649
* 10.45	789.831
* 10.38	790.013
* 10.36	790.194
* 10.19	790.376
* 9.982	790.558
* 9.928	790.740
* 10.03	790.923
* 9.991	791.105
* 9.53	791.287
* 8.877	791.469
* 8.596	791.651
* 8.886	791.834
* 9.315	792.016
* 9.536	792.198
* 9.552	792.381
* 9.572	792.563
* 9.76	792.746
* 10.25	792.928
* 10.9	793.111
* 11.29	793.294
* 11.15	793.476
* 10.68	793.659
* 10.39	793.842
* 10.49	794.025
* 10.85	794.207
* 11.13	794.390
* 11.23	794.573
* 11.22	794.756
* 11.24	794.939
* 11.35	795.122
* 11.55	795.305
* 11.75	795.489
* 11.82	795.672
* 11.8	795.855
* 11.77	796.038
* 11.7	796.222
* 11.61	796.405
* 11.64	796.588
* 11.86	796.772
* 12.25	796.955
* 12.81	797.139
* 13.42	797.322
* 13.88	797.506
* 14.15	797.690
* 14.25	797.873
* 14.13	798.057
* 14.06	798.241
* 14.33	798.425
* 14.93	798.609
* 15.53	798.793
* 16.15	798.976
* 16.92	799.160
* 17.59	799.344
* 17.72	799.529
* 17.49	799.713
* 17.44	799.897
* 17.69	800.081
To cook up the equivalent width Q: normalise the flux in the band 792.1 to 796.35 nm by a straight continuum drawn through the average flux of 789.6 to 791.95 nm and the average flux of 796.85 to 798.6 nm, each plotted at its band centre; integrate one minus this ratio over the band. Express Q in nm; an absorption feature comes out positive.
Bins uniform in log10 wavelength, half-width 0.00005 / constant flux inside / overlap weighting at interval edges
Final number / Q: 0.308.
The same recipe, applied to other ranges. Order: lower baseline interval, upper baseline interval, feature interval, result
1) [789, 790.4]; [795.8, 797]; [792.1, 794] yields 0.175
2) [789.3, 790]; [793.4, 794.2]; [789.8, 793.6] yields 0.303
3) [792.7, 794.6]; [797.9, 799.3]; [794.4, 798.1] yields 0.243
